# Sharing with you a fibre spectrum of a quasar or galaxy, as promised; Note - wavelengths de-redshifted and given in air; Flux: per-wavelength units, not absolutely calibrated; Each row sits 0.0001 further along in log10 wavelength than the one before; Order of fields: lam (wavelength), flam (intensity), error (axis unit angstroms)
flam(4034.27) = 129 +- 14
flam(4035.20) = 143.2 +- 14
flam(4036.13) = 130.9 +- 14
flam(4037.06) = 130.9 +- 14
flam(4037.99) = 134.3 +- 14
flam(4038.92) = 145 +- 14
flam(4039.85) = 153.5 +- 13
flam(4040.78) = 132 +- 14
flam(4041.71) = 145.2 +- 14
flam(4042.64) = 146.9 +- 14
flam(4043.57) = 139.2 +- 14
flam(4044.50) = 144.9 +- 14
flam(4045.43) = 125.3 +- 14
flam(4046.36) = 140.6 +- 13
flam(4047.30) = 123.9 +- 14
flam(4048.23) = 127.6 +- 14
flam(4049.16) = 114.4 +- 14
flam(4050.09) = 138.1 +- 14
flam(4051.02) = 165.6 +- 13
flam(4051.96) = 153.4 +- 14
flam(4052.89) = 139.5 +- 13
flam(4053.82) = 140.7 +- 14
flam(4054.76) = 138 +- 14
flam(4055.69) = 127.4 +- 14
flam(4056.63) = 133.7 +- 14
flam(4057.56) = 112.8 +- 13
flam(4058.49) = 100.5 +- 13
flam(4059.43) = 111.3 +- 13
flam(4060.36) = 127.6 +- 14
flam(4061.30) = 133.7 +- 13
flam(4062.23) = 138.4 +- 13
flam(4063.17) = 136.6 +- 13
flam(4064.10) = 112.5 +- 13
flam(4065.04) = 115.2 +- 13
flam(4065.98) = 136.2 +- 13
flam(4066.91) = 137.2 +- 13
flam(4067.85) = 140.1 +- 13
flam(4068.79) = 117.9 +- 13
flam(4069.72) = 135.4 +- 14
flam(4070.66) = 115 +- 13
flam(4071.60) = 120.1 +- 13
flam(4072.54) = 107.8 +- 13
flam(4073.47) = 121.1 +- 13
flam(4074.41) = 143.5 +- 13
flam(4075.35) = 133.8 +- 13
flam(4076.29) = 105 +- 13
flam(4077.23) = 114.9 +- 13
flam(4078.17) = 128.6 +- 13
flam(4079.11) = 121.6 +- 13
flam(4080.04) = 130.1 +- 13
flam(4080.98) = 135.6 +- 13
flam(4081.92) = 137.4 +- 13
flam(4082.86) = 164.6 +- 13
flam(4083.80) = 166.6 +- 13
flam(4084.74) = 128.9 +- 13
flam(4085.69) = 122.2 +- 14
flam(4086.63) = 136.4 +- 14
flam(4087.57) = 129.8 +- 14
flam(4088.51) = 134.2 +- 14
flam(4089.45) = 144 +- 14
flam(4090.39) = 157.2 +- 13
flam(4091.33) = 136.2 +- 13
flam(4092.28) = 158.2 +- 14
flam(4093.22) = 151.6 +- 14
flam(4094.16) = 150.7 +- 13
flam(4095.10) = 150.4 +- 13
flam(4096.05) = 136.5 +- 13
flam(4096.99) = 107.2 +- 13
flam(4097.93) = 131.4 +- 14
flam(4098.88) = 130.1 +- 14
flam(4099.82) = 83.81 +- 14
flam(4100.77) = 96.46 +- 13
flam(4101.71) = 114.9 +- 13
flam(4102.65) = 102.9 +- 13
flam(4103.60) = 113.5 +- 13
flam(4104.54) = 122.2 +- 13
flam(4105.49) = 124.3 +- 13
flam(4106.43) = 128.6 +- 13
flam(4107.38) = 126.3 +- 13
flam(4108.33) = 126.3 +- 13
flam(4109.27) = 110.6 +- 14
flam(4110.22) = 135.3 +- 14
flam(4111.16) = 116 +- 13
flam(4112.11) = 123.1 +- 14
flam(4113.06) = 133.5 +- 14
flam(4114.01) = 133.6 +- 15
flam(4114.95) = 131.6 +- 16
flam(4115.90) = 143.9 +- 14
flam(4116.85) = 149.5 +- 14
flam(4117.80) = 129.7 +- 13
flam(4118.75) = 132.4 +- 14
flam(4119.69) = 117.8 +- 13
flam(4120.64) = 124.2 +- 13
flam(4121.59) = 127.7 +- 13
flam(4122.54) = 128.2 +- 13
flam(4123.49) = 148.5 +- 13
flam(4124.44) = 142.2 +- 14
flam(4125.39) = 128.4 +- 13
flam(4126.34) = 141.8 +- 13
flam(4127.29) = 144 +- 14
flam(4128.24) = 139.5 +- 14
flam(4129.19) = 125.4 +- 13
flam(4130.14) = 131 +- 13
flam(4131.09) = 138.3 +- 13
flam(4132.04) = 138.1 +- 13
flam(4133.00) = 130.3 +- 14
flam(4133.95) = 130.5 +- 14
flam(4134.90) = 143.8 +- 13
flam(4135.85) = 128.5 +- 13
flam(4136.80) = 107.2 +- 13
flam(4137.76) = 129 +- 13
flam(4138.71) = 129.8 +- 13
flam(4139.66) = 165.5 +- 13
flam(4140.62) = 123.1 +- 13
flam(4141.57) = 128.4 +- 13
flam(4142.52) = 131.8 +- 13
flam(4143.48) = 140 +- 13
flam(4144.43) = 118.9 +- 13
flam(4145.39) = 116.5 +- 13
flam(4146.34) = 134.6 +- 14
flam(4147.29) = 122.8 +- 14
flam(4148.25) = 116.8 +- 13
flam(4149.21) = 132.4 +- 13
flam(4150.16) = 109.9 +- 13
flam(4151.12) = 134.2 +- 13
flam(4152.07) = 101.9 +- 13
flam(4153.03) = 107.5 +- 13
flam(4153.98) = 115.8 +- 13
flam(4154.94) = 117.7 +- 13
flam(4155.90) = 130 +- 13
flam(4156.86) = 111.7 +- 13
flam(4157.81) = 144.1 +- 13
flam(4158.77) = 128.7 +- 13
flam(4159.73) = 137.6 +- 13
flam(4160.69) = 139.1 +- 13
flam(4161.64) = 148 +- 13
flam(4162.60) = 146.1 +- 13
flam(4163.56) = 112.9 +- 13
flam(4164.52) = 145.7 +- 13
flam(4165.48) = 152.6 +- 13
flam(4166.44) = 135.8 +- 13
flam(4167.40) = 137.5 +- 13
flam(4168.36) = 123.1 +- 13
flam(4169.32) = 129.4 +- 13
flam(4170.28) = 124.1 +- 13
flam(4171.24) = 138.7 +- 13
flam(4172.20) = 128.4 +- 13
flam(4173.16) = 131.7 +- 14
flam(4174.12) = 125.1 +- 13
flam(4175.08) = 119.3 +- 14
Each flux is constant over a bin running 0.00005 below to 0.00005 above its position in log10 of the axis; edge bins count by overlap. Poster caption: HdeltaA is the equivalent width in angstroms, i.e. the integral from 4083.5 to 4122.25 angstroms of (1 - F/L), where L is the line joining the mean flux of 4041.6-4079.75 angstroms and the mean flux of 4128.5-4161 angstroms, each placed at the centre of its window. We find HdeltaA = -0.31 angstroms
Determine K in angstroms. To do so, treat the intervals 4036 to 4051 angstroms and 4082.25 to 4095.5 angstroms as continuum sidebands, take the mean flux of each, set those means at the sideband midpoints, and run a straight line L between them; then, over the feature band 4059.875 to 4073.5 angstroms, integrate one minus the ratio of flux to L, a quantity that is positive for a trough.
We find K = 1.4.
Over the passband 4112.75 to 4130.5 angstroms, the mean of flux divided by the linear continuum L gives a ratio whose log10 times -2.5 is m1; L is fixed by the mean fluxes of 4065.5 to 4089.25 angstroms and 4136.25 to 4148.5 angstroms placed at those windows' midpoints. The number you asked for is -0.044 mag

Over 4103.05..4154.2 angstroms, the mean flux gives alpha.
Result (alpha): 129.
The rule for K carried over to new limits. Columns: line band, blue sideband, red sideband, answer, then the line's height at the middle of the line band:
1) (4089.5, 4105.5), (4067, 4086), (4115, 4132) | 0.5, 132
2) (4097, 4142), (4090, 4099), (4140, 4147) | 2.1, 135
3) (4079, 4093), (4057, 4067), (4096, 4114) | -2.3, 121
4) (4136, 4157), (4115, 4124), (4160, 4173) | 1.6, 135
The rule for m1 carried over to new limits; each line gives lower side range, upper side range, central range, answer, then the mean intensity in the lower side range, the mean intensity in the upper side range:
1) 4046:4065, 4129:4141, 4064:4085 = 0.013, 130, 133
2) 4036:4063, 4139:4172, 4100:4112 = 0.125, 134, 129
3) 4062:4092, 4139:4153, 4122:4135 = -0.070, 131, 126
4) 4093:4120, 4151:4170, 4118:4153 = -0.015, 126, 130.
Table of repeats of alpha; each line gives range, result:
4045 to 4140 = 131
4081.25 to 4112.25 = 130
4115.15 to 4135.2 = 135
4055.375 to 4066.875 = 124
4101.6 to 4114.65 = 123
